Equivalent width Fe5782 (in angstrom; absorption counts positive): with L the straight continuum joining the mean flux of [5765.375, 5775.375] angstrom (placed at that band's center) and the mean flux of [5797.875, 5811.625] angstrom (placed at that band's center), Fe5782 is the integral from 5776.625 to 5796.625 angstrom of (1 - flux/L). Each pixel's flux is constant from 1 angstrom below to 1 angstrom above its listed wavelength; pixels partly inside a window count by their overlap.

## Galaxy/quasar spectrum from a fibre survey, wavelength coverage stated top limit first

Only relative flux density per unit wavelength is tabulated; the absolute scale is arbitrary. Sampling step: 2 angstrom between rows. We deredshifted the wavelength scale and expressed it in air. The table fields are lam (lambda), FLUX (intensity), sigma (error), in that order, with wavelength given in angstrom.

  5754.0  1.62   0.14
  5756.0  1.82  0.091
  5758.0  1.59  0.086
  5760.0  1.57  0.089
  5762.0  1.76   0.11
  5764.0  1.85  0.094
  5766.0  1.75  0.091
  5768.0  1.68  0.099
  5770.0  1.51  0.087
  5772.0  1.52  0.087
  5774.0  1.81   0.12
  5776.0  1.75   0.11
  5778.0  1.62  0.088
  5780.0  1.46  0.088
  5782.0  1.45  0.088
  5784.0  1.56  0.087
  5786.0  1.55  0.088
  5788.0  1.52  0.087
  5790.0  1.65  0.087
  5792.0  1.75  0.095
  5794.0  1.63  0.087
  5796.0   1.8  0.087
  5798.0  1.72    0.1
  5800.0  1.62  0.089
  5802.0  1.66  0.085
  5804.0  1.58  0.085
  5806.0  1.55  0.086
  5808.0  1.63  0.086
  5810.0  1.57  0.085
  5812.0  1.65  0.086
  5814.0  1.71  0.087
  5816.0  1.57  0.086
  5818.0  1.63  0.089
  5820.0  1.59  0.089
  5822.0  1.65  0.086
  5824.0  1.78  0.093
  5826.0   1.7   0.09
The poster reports 0.45 angstrom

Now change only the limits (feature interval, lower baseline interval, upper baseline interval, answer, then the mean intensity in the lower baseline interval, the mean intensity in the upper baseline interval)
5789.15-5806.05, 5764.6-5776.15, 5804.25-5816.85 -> -0.39 angstrom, 1.67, 1.61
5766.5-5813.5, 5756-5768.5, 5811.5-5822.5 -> 1.37 angstrom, 1.71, 1.63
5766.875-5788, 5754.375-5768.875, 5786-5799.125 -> 1.27 angstrom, 1.71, 1.67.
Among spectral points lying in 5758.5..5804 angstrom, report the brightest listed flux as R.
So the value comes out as 1.85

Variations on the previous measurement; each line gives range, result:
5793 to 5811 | 1.8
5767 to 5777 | 1.81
